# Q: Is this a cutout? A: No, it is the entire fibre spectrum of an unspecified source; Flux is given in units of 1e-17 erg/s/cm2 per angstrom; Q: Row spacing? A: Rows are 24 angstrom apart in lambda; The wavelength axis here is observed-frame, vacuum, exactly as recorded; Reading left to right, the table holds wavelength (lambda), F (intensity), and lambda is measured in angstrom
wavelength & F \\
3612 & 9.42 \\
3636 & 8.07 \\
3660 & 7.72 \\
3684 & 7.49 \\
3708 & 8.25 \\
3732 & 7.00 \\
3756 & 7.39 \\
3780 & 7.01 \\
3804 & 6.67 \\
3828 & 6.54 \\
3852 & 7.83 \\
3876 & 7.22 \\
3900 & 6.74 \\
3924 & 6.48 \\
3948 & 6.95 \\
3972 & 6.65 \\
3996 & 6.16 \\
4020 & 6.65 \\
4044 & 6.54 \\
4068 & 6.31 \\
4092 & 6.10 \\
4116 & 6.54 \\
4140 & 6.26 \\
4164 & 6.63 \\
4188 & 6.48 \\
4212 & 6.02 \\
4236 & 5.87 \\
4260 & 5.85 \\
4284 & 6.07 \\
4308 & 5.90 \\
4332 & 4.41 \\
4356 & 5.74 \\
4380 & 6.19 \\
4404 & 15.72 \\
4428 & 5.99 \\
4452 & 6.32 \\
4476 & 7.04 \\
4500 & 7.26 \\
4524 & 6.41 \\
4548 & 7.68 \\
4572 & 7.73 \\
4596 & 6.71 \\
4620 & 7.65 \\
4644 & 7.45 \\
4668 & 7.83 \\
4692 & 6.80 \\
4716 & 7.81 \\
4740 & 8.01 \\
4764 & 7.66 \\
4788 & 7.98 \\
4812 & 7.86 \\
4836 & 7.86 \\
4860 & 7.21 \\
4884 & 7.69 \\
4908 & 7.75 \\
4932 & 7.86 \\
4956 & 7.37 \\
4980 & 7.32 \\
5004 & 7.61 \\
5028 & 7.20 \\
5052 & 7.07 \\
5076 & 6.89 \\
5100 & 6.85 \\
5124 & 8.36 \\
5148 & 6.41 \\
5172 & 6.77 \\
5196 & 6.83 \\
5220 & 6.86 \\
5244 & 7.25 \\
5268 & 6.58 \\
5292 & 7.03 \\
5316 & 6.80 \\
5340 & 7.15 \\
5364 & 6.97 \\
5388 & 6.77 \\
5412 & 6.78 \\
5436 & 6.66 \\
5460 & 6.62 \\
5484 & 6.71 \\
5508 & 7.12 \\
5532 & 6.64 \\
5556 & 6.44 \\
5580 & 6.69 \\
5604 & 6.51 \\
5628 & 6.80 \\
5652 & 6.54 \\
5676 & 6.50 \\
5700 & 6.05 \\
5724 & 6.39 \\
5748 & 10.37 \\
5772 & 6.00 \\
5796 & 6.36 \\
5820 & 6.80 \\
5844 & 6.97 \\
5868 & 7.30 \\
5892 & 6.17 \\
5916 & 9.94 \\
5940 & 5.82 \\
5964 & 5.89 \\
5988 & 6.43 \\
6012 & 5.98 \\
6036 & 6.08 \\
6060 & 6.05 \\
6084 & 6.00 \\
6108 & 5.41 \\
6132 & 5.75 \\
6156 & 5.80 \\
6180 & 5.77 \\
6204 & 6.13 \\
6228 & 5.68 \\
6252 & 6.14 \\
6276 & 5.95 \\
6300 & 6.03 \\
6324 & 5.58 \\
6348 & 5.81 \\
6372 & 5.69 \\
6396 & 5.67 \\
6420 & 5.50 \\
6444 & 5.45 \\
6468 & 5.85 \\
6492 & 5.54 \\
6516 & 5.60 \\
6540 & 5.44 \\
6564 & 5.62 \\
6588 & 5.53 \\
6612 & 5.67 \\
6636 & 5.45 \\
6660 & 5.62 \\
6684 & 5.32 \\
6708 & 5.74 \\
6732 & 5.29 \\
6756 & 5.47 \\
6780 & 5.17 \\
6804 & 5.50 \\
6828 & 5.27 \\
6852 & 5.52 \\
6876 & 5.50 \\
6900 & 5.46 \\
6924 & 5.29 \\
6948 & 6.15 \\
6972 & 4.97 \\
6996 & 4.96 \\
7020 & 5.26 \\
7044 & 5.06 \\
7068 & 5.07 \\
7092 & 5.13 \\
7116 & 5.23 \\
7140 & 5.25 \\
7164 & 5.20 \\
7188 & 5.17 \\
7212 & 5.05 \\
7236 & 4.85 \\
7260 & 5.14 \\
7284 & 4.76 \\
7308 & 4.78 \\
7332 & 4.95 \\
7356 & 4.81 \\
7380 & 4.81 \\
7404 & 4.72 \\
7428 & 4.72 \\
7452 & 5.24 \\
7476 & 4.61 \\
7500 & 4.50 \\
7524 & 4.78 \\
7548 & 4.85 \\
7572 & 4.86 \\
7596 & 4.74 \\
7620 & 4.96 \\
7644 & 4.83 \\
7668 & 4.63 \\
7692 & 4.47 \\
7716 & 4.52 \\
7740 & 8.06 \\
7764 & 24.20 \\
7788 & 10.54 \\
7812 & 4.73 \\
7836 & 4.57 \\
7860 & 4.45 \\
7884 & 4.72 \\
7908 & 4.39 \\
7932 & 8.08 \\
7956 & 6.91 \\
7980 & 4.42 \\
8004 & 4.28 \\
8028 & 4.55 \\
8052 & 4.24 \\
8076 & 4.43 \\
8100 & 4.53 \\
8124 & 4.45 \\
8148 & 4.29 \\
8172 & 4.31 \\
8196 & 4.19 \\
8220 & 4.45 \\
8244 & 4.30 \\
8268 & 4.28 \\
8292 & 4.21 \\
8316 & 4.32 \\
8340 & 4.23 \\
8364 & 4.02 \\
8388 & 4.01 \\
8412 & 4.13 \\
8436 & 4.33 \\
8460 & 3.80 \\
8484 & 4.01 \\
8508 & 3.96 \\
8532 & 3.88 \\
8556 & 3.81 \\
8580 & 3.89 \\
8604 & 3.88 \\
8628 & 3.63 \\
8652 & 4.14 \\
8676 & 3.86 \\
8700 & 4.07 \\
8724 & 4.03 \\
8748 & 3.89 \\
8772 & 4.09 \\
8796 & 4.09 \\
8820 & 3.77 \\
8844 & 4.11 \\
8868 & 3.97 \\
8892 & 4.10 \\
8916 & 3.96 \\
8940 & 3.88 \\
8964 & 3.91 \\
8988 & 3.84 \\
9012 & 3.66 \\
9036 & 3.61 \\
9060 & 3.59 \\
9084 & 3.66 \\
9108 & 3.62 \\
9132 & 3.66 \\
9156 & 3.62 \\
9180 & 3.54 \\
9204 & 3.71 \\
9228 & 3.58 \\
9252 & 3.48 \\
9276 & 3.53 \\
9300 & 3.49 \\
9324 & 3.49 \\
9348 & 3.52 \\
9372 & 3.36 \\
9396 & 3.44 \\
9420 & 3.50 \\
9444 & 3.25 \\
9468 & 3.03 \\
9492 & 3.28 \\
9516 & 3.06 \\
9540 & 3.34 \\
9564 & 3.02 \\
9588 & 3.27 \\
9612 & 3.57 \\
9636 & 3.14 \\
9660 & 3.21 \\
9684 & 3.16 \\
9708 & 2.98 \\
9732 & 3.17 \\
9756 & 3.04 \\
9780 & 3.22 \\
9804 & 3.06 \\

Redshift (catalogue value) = 0.18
